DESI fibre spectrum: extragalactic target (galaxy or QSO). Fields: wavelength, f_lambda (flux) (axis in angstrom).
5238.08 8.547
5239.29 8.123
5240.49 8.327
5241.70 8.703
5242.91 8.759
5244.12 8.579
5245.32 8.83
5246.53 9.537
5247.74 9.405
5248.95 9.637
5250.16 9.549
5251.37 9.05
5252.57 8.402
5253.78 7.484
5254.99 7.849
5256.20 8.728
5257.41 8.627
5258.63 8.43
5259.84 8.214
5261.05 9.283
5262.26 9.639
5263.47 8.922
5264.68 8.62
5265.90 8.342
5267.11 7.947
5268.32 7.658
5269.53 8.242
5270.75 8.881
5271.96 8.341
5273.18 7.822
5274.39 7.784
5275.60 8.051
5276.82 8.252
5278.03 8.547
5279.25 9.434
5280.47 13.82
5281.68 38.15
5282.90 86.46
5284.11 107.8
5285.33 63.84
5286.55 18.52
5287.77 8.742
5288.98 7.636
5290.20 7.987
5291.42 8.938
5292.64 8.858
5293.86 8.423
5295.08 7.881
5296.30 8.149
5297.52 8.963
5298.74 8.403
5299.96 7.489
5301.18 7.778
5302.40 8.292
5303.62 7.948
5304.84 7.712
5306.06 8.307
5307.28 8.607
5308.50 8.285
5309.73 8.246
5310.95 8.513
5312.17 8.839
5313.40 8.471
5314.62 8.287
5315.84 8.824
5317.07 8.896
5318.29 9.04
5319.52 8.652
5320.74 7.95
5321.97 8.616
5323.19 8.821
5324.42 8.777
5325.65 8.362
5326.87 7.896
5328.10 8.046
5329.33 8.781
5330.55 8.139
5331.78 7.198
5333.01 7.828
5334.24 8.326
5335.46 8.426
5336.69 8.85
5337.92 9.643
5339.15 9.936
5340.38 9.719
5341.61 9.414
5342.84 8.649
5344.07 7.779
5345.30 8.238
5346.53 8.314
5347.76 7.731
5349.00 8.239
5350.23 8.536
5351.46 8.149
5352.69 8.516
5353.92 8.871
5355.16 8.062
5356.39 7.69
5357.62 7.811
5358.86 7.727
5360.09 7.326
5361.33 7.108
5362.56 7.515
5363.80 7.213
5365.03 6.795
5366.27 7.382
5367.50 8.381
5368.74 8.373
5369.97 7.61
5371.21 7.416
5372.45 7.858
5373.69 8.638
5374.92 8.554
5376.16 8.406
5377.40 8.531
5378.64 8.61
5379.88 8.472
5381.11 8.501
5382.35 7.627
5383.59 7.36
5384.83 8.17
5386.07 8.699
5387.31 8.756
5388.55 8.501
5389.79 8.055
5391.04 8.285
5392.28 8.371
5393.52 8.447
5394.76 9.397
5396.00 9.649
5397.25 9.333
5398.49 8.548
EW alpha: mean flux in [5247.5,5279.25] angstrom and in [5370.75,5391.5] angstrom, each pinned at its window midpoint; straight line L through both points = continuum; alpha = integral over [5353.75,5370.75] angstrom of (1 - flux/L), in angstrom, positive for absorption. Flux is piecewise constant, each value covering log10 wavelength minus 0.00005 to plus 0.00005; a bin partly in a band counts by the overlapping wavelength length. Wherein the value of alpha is 1.3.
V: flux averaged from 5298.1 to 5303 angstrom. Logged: 8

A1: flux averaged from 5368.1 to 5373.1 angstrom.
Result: 7.81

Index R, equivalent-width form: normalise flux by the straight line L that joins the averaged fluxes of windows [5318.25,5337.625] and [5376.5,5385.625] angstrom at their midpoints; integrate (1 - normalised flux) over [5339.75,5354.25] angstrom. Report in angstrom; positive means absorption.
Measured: -0.36 angstrom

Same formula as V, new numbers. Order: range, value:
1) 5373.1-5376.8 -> 8.54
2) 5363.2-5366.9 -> 7.15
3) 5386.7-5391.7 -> 8.39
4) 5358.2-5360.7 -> 7.52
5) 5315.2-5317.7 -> 8.86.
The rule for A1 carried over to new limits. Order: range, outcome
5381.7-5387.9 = 8.12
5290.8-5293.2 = 8.88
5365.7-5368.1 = 7.91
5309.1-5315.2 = 8.47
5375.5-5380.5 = 8.51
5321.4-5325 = 8.74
